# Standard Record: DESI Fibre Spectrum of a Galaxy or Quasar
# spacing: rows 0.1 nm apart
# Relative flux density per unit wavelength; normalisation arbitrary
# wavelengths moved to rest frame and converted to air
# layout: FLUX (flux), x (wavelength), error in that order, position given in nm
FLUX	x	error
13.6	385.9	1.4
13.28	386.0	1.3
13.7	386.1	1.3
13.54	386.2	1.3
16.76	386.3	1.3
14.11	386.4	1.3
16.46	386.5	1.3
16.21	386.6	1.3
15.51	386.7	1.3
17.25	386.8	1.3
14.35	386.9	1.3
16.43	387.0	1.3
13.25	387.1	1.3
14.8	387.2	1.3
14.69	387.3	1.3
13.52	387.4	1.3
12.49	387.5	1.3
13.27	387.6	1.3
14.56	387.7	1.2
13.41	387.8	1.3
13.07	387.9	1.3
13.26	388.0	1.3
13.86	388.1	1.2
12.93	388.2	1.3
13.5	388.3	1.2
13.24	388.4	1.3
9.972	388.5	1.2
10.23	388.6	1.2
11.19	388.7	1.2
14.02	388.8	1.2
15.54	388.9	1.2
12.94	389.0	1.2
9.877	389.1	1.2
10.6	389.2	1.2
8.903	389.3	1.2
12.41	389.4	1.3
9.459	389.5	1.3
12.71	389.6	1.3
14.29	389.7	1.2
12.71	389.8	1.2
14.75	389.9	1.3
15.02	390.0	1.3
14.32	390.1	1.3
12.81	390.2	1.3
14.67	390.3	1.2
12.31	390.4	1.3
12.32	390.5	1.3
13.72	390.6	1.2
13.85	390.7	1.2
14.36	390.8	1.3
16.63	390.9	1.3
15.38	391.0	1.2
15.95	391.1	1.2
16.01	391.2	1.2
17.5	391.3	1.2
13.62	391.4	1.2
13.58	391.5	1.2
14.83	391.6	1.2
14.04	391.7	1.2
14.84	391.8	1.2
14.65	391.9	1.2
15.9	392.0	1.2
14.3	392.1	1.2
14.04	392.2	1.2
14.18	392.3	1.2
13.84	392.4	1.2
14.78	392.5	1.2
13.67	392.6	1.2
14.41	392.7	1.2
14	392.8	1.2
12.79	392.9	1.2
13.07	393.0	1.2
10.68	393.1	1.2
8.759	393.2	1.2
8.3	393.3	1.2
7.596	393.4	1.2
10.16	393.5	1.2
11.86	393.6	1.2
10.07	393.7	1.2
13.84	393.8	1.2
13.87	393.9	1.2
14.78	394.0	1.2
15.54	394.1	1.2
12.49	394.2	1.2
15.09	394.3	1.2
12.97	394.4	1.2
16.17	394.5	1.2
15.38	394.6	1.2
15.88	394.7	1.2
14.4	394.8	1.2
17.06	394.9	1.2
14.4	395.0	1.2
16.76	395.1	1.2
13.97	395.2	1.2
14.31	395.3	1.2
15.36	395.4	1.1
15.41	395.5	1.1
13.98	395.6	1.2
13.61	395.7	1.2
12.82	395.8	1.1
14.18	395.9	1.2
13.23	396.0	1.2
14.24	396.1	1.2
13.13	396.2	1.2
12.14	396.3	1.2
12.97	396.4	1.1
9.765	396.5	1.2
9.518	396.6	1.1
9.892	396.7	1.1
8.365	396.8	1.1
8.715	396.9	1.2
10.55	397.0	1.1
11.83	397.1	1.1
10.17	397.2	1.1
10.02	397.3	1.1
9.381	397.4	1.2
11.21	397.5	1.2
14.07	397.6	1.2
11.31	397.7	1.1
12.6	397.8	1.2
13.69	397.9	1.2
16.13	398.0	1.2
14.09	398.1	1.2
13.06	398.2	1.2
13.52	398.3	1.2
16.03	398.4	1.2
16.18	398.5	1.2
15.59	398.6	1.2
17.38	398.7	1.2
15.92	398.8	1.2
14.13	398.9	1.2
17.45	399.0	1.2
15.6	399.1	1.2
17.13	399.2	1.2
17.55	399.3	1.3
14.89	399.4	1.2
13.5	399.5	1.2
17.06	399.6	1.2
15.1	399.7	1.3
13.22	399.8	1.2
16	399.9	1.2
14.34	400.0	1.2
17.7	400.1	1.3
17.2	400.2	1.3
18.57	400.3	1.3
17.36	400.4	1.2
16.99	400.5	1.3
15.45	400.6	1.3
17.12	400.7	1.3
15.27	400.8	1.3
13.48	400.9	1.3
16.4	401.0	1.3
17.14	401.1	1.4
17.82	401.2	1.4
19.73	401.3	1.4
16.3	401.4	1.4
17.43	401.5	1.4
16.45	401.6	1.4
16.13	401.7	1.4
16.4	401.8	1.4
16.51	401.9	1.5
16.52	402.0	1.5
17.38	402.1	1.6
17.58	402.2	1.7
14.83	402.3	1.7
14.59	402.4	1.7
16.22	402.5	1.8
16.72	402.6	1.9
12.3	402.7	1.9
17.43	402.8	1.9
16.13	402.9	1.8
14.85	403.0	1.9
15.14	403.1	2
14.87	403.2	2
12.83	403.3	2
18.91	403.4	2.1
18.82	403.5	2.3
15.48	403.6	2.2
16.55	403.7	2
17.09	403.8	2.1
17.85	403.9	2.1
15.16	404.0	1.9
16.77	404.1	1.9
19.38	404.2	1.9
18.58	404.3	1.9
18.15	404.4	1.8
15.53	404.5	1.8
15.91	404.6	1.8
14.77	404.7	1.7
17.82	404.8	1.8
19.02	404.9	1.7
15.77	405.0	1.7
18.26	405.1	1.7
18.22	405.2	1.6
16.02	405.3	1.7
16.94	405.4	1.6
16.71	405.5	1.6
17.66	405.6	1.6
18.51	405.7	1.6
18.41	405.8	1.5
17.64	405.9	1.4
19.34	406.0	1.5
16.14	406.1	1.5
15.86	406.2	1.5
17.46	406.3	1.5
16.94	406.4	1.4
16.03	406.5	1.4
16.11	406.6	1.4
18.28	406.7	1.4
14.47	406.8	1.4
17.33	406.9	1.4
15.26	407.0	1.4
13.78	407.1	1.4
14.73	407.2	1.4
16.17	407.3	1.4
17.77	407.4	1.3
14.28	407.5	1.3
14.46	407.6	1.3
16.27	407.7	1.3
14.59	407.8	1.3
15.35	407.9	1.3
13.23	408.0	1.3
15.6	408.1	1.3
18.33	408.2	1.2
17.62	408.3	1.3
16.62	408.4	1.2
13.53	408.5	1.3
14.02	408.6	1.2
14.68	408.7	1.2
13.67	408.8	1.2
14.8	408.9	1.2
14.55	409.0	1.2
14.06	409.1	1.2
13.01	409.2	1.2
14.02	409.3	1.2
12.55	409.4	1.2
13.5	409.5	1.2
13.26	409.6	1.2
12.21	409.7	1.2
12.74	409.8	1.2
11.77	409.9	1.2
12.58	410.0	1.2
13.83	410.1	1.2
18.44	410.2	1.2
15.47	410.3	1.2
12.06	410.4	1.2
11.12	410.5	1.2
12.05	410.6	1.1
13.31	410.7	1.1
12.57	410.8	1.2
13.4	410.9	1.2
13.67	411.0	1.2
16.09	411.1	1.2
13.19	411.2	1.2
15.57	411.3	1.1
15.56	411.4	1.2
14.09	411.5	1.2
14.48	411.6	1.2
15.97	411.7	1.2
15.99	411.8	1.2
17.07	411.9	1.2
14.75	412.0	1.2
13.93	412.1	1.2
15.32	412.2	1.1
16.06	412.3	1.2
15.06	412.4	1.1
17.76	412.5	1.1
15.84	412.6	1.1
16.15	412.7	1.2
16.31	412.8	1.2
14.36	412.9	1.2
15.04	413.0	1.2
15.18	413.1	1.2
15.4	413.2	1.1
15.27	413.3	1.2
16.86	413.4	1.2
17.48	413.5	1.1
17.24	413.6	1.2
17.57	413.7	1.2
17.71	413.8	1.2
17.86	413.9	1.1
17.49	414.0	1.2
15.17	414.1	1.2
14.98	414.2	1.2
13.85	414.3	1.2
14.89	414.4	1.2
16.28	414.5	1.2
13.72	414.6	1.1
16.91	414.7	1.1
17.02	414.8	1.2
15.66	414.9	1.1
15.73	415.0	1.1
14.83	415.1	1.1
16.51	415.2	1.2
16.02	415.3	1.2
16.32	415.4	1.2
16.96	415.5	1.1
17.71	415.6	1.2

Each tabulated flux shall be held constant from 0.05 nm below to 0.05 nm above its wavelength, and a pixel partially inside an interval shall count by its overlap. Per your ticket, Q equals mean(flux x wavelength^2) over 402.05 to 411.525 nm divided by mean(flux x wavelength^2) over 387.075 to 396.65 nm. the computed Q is 1.25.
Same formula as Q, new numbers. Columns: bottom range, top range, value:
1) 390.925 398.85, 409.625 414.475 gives 1.22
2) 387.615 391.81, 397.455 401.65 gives 1.23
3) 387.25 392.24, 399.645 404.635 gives 1.29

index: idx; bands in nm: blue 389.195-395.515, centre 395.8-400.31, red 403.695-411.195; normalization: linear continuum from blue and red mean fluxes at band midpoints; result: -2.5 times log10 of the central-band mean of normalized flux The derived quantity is 0.06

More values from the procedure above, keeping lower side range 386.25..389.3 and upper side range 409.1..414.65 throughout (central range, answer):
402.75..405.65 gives -0.16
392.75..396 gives 0.04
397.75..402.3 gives -0.13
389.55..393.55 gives 0.01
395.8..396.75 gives 0.16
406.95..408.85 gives -0.04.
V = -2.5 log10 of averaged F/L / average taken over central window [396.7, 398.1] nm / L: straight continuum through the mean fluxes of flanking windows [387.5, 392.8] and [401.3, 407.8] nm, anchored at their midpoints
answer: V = 0.30 mag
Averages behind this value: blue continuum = 13.6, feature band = 11.4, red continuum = 16.5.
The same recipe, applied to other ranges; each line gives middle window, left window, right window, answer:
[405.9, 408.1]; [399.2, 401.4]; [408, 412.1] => -0.071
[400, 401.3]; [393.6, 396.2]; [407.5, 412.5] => -0.166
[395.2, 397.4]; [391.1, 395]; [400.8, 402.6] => 0.214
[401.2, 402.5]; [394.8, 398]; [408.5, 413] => -0.248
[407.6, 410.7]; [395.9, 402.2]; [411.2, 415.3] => 0.093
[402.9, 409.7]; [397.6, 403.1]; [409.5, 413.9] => -0.047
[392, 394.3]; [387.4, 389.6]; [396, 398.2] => -0.064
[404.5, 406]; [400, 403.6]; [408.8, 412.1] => -0.123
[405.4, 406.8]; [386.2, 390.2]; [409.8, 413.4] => -0.192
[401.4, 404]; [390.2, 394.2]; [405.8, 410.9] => -0.126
